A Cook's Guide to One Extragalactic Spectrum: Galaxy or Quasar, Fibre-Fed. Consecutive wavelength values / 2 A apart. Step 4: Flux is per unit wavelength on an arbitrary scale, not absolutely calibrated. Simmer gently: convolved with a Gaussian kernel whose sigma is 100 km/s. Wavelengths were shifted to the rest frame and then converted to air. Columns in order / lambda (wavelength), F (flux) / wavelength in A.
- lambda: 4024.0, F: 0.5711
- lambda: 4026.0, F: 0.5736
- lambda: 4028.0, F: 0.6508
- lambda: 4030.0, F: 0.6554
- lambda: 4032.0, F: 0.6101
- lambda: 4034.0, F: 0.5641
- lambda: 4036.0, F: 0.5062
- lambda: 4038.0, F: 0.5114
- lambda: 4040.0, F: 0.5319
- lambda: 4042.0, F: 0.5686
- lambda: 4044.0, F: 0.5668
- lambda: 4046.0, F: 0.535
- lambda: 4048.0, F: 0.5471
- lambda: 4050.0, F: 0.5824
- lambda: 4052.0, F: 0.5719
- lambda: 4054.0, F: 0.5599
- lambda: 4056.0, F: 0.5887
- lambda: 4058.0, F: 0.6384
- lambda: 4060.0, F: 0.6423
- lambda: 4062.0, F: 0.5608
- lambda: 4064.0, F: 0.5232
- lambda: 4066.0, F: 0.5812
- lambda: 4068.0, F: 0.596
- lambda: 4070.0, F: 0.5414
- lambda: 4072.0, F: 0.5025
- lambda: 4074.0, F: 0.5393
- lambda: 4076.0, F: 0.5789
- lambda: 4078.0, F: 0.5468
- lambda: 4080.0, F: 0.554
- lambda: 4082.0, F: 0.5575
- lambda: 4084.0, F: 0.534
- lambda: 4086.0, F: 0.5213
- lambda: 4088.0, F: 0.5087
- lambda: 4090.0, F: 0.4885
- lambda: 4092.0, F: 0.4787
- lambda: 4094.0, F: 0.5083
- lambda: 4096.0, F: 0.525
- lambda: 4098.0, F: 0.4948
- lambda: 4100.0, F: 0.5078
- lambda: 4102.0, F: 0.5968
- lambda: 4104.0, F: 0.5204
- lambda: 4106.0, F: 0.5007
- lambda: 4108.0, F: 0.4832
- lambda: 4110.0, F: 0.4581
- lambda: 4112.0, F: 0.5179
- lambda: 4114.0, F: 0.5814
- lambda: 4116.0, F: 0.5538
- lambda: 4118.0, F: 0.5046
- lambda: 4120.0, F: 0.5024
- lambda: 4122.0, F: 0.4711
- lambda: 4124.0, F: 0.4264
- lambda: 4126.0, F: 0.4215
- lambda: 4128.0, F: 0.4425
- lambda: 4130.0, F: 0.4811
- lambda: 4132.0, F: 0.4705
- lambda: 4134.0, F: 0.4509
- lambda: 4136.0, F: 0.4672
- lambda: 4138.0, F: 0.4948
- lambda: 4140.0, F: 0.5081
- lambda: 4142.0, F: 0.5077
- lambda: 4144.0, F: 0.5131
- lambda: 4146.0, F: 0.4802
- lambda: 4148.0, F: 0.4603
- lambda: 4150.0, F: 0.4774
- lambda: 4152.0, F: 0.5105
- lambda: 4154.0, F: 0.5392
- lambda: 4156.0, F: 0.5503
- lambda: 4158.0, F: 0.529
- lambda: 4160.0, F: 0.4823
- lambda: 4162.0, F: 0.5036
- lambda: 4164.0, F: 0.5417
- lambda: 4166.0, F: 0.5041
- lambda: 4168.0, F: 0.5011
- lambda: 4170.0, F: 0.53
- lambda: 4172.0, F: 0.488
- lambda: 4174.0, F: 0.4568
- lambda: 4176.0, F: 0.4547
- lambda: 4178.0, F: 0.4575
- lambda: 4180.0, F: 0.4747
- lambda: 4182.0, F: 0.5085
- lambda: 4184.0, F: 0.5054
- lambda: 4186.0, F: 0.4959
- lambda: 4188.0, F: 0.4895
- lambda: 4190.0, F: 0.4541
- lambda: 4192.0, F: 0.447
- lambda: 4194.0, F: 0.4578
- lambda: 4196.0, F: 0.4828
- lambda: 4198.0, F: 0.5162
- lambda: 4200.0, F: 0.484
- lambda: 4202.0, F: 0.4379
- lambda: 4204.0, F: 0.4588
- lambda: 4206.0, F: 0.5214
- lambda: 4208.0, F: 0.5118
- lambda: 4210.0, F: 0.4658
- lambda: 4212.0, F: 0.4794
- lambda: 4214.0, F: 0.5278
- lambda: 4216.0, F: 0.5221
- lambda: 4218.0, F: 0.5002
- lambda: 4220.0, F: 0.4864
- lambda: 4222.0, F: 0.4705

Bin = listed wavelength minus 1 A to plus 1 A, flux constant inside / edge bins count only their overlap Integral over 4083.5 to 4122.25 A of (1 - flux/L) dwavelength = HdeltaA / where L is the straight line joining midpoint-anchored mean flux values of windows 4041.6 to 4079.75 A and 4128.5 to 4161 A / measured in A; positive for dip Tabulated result 1.2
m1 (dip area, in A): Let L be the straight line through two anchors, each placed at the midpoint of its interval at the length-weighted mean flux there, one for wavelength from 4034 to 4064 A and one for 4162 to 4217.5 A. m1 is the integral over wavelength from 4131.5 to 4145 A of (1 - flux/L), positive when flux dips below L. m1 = 0.7 A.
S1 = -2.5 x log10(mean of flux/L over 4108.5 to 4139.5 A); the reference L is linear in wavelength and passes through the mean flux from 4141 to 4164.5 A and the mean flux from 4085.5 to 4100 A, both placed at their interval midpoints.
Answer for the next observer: 0.05 mag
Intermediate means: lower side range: 0.503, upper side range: 0.507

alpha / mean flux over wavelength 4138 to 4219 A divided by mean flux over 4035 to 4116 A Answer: 0.91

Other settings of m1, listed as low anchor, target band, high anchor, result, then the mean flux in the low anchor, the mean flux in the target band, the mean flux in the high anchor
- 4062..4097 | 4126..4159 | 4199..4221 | 1.5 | 0.535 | 0.491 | 0.491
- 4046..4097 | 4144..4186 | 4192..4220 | 0.8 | 0.551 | 0.498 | 0.488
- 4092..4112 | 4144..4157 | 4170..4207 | -0.3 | 0.509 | 0.504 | 0.479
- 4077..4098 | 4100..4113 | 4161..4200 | 0.0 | 0.521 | 0.512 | 0.488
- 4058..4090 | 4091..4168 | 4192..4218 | 3.8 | 0.553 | 0.499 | 0.488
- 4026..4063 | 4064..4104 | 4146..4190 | 1.3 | 0.577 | 0.534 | 0.497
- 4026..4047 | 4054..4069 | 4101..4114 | -1.0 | 0.57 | 0.588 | 0.518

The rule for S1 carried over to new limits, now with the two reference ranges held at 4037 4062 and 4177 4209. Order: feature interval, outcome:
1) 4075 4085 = -0.01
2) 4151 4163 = -0.03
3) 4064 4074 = 0.01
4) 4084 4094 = 0.09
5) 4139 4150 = 0.04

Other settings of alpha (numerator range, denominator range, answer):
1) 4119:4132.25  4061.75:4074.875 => 0.84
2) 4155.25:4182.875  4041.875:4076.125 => 0.88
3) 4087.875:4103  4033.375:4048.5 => 0.95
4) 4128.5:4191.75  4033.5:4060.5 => 0.87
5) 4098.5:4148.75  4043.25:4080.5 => 0.87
